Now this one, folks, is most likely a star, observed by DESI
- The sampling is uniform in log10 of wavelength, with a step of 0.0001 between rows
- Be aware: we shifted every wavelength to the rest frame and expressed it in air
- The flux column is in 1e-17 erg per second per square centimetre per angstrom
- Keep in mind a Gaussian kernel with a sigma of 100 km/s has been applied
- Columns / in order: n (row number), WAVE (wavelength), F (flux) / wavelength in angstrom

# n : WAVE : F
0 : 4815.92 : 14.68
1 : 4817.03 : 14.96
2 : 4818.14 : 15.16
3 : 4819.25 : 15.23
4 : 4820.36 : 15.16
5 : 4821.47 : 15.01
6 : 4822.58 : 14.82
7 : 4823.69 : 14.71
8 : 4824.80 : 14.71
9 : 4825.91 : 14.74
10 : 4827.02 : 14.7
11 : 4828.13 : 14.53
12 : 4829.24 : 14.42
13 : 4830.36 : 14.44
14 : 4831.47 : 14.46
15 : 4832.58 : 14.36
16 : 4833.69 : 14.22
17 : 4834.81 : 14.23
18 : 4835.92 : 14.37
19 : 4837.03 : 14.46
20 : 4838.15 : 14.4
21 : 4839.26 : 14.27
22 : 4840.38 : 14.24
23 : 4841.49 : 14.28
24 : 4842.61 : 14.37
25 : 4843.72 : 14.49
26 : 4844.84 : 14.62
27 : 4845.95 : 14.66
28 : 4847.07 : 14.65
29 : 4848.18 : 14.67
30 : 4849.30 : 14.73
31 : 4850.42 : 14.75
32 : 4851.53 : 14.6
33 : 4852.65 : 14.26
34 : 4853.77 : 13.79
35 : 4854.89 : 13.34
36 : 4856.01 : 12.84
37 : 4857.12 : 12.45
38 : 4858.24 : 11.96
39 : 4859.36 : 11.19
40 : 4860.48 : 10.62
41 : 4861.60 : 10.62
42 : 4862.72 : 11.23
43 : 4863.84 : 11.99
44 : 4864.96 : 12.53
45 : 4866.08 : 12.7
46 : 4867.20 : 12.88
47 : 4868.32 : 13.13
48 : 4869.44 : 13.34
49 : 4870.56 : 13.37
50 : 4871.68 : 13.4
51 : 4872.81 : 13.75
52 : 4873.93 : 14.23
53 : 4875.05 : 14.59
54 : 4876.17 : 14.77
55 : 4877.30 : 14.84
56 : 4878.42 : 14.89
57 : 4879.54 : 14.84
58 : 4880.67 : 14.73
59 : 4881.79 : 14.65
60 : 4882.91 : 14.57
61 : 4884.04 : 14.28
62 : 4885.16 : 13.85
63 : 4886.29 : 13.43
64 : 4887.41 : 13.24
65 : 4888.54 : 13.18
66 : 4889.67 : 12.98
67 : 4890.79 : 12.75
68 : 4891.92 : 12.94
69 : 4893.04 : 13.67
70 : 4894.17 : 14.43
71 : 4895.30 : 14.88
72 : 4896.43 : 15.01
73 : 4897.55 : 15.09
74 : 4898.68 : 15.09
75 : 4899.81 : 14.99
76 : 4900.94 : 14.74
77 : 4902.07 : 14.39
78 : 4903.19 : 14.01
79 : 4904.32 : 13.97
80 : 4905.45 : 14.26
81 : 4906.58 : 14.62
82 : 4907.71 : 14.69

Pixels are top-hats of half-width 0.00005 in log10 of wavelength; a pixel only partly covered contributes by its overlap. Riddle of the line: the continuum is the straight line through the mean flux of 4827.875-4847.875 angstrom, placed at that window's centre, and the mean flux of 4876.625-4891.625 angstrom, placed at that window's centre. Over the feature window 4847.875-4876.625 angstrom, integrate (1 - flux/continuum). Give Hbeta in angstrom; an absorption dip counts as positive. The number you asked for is 2.2 angstrom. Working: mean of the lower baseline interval 14.4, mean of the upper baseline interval 14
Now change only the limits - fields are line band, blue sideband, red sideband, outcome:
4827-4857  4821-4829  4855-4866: -2.2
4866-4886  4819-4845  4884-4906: 0.2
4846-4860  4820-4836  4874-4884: 1.0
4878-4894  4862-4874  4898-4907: -0.2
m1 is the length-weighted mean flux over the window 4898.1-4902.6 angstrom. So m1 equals 14.8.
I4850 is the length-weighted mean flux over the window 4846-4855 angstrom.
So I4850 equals 14.4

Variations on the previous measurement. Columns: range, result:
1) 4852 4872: 12.5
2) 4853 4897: 13.4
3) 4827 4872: 13.6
